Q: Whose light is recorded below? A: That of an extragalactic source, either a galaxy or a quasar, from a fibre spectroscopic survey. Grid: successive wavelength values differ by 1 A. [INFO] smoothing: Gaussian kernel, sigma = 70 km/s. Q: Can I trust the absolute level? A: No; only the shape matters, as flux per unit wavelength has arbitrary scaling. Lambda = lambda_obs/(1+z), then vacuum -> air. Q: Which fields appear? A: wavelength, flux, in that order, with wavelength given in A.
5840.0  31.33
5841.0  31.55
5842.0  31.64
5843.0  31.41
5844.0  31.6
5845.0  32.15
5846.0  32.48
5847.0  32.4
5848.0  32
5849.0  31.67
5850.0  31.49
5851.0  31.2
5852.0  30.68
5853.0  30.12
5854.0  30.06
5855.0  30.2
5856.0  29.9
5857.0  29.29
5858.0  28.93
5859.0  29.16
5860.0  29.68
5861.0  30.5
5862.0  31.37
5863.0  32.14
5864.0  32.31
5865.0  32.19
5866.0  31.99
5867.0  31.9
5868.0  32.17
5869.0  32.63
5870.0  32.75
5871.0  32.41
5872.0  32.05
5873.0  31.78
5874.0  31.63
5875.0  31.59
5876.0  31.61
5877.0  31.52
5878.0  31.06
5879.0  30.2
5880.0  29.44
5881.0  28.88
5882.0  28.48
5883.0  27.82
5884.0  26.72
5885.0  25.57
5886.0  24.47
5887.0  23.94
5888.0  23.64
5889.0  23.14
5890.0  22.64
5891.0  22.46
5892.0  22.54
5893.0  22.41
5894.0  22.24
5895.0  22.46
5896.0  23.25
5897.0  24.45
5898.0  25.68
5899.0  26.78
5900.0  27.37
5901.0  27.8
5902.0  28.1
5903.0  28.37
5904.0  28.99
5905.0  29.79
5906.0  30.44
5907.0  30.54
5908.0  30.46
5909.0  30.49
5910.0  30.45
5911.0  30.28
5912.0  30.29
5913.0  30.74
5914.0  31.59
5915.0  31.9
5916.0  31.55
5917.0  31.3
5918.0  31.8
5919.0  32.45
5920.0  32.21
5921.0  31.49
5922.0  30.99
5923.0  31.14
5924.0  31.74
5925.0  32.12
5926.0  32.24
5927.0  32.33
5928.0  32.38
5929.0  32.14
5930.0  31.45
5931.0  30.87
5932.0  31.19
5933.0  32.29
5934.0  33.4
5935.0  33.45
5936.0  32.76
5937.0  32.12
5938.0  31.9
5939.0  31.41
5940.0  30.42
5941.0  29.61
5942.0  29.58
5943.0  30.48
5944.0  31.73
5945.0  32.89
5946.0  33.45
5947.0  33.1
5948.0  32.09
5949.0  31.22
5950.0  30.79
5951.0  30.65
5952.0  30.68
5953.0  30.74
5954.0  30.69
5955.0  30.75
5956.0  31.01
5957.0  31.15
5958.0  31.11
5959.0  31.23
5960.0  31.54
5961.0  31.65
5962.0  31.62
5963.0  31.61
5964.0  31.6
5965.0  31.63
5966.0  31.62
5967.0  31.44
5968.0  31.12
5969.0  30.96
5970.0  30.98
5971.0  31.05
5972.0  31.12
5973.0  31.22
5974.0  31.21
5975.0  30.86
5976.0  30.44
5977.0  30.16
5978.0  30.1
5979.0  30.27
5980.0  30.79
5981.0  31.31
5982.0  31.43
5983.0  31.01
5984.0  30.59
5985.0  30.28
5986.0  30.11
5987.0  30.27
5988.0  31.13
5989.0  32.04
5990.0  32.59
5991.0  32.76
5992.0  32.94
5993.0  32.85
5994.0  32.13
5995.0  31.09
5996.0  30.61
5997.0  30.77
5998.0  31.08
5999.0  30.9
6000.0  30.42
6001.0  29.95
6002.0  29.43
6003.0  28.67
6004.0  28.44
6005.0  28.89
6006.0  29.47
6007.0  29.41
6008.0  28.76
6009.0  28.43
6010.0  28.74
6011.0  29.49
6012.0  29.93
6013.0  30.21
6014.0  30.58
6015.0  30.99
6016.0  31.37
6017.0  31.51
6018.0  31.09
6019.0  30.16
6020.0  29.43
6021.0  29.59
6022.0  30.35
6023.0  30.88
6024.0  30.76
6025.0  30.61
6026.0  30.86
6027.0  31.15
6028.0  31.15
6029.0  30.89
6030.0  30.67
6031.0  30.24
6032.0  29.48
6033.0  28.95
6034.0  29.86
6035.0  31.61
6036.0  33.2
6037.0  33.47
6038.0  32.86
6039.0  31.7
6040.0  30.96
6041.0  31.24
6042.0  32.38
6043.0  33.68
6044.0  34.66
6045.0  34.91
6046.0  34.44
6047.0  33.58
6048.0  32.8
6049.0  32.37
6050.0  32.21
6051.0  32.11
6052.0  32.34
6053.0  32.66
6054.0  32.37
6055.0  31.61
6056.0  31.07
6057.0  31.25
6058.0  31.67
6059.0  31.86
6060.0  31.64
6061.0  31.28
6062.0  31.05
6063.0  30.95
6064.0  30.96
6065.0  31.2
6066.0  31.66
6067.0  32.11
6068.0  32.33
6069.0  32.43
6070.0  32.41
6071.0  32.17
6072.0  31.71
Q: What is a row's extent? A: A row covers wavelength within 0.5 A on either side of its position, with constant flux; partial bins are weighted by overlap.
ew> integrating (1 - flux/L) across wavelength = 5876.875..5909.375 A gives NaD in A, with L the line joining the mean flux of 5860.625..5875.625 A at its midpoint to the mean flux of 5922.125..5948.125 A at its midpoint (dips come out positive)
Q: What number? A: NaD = 5.36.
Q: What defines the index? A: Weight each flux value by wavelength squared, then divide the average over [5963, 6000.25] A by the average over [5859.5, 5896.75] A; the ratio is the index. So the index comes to 1.14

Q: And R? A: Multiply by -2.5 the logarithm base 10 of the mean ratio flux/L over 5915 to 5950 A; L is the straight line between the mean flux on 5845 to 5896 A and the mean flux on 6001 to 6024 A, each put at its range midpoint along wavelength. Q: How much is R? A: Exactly -0.08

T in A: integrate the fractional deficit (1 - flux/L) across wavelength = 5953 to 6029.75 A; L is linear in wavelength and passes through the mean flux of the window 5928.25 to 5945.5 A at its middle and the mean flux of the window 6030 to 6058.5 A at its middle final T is 2.7 A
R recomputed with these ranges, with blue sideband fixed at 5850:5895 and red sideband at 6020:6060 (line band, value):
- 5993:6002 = 0.00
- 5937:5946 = -0.04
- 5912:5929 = -0.07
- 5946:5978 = -0.03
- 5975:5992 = -0.01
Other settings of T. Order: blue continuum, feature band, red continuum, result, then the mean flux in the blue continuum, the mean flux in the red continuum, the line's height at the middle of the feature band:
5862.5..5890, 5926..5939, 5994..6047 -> -0.89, 29.6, 30.8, 30.1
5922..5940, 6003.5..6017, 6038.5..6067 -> 1.02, 32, 32.2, 32.1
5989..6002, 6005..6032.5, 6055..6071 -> 1.13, 31.4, 31.6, 31.5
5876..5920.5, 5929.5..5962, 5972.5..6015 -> -2.53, 27.9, 30.5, 29.2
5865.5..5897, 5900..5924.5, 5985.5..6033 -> -1.77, 27.9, 30.5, 28.5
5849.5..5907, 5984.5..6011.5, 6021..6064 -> 0.40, 28.7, 31.7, 30.9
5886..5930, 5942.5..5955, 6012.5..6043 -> -0.90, 28.6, 31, 29.4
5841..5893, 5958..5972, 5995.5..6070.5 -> -0.37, 29.7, 31.1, 30.6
